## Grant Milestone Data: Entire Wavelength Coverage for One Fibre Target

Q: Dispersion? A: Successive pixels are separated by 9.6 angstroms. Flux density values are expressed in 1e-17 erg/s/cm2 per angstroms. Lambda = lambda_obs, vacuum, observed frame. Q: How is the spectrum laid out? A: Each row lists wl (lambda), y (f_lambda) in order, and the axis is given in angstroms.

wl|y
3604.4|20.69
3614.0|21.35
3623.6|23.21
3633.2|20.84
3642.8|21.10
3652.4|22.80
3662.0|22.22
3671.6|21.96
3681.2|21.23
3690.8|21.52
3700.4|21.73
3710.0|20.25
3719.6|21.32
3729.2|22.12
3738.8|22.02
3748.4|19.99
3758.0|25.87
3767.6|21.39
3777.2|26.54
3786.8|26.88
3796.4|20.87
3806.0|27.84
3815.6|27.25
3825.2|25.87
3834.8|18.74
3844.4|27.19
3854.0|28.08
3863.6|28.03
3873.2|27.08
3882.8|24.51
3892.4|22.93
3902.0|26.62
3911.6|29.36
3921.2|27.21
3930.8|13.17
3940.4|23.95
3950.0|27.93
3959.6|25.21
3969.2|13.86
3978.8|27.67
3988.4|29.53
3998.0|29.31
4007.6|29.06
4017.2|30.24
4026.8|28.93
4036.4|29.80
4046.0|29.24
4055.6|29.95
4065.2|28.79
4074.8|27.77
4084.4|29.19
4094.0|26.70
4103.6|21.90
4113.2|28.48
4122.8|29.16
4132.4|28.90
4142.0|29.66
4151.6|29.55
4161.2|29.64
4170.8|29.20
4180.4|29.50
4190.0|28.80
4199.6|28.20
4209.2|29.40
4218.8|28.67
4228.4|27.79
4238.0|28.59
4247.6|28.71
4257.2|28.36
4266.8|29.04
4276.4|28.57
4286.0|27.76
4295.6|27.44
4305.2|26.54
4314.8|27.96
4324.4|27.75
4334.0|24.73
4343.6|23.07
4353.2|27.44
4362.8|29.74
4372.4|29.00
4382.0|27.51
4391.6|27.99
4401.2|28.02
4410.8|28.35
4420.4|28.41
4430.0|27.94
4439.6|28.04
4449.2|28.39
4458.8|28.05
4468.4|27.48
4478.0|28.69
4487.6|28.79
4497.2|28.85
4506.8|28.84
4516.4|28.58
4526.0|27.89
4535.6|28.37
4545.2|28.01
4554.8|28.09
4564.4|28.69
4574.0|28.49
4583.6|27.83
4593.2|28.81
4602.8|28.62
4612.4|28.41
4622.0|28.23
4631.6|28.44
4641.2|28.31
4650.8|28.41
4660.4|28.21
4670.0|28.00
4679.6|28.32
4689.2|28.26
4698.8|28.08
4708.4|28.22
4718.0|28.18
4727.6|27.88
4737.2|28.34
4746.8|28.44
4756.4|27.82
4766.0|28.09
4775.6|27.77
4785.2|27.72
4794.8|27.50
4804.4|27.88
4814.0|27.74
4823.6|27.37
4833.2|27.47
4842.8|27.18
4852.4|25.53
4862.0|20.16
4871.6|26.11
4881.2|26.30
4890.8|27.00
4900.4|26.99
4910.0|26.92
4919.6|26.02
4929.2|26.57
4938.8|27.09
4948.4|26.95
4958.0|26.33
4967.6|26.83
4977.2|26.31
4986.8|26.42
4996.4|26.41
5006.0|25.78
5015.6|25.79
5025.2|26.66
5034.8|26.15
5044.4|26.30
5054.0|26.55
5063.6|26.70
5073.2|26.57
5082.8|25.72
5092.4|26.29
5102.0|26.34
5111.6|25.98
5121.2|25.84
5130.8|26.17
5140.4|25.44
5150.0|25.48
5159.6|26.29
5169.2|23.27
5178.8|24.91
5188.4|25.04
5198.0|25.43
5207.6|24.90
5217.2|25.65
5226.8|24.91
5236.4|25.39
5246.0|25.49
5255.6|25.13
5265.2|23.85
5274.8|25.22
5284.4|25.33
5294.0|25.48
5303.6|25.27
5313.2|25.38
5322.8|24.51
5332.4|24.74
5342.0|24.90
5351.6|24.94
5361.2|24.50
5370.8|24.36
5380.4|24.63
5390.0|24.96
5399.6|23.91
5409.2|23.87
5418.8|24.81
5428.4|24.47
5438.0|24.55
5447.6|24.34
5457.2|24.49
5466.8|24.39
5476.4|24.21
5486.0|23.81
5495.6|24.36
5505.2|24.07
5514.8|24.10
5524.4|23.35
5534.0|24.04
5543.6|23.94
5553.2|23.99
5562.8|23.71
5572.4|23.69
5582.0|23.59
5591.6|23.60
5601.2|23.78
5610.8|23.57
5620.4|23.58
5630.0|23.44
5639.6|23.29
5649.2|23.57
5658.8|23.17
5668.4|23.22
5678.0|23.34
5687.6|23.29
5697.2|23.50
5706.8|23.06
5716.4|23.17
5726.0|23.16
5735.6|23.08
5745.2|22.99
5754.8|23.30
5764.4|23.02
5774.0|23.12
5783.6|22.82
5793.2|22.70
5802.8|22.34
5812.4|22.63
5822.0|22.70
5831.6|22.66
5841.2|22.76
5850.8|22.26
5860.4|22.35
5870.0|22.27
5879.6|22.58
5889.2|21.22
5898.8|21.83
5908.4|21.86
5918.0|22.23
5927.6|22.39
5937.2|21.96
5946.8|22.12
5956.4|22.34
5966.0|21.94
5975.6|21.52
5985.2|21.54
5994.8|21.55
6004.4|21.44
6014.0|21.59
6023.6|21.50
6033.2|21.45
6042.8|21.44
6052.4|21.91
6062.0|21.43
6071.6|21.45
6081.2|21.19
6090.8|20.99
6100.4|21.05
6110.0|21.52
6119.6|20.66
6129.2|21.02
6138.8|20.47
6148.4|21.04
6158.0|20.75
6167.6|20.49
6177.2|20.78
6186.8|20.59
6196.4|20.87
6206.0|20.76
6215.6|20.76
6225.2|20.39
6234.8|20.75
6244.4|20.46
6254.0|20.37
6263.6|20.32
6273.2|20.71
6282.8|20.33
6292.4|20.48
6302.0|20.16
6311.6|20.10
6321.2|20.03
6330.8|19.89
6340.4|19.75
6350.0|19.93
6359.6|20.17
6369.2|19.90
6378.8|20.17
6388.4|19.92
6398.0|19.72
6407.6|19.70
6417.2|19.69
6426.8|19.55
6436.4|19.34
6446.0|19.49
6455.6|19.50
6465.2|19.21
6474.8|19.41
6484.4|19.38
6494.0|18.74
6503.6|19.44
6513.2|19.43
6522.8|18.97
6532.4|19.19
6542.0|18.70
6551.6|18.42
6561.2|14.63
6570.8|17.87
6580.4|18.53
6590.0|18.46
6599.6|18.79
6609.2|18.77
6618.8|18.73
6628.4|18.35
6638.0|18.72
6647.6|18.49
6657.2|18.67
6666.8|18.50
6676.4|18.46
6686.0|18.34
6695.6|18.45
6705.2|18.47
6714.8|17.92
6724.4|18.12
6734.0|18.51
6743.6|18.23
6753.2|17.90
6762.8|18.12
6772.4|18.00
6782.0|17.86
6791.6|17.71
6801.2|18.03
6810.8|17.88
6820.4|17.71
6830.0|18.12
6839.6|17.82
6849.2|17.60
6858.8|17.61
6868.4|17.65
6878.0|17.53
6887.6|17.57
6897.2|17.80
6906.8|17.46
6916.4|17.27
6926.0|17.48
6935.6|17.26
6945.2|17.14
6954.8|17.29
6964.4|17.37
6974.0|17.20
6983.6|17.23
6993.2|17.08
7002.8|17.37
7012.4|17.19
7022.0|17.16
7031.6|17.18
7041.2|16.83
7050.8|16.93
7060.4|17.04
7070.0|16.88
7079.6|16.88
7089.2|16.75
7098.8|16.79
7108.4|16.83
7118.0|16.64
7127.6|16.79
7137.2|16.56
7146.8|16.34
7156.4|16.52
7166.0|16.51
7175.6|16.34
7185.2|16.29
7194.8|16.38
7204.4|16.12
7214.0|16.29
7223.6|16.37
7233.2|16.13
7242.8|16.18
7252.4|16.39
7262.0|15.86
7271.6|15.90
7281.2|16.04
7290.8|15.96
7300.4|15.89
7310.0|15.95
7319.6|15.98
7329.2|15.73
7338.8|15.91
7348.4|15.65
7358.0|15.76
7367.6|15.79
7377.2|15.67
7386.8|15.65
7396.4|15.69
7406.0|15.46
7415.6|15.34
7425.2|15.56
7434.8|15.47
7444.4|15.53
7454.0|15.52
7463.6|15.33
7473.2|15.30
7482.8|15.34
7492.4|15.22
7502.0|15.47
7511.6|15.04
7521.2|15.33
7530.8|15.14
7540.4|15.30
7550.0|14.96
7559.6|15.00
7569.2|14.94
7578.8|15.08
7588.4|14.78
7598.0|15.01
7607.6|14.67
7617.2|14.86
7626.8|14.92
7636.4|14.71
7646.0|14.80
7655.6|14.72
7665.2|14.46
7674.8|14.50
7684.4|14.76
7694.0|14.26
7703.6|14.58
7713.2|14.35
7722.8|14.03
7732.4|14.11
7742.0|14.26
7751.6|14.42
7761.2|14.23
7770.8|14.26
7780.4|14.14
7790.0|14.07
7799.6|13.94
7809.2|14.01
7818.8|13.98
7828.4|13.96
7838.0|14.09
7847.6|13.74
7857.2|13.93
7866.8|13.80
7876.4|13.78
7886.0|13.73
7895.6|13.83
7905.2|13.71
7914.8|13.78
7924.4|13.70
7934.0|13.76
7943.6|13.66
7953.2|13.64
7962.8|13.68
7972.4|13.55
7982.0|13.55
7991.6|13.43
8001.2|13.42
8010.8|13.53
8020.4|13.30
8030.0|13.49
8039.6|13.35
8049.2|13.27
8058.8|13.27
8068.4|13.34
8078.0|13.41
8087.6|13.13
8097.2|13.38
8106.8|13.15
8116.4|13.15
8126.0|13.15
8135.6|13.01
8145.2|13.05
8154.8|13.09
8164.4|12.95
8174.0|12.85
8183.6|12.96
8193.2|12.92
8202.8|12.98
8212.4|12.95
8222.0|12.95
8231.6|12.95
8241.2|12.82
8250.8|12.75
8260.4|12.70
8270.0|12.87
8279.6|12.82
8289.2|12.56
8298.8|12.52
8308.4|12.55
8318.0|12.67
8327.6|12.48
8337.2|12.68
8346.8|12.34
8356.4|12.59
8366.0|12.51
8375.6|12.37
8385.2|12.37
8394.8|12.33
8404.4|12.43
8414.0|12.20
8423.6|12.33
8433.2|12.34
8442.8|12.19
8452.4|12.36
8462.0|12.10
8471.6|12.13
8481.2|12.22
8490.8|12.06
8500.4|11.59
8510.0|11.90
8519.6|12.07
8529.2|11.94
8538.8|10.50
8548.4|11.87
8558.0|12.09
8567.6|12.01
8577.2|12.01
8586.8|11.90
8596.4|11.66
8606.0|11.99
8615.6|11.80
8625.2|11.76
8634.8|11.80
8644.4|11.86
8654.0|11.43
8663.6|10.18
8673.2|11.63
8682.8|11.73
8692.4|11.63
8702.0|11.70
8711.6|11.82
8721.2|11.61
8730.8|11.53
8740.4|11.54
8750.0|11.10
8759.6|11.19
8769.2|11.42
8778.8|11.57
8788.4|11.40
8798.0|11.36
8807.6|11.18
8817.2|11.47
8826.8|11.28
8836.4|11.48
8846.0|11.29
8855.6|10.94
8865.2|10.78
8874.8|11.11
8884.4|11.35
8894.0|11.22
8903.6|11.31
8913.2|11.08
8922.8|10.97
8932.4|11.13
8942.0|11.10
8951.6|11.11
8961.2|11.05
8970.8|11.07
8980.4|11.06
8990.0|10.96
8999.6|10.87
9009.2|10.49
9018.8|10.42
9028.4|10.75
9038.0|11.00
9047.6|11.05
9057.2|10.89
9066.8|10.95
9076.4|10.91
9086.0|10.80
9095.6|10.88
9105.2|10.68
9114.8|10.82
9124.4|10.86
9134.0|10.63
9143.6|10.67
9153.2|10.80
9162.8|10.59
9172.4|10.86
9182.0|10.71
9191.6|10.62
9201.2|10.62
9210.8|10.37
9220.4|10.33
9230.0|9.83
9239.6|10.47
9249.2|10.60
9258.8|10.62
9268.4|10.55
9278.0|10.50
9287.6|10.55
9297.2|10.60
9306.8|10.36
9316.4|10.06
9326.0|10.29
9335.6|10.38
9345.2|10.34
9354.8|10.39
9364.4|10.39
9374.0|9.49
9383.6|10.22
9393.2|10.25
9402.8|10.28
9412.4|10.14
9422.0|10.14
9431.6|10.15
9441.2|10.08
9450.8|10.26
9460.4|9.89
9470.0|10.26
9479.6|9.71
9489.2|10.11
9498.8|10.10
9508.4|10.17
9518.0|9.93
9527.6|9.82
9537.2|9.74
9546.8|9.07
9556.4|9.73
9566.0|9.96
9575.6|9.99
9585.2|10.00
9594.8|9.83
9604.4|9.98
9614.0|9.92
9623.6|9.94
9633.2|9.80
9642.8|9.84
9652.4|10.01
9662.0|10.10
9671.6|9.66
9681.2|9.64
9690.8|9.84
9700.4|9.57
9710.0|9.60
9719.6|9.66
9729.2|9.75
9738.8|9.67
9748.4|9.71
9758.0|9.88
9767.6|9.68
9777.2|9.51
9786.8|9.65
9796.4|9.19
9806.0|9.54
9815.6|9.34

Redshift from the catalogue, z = 0.00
